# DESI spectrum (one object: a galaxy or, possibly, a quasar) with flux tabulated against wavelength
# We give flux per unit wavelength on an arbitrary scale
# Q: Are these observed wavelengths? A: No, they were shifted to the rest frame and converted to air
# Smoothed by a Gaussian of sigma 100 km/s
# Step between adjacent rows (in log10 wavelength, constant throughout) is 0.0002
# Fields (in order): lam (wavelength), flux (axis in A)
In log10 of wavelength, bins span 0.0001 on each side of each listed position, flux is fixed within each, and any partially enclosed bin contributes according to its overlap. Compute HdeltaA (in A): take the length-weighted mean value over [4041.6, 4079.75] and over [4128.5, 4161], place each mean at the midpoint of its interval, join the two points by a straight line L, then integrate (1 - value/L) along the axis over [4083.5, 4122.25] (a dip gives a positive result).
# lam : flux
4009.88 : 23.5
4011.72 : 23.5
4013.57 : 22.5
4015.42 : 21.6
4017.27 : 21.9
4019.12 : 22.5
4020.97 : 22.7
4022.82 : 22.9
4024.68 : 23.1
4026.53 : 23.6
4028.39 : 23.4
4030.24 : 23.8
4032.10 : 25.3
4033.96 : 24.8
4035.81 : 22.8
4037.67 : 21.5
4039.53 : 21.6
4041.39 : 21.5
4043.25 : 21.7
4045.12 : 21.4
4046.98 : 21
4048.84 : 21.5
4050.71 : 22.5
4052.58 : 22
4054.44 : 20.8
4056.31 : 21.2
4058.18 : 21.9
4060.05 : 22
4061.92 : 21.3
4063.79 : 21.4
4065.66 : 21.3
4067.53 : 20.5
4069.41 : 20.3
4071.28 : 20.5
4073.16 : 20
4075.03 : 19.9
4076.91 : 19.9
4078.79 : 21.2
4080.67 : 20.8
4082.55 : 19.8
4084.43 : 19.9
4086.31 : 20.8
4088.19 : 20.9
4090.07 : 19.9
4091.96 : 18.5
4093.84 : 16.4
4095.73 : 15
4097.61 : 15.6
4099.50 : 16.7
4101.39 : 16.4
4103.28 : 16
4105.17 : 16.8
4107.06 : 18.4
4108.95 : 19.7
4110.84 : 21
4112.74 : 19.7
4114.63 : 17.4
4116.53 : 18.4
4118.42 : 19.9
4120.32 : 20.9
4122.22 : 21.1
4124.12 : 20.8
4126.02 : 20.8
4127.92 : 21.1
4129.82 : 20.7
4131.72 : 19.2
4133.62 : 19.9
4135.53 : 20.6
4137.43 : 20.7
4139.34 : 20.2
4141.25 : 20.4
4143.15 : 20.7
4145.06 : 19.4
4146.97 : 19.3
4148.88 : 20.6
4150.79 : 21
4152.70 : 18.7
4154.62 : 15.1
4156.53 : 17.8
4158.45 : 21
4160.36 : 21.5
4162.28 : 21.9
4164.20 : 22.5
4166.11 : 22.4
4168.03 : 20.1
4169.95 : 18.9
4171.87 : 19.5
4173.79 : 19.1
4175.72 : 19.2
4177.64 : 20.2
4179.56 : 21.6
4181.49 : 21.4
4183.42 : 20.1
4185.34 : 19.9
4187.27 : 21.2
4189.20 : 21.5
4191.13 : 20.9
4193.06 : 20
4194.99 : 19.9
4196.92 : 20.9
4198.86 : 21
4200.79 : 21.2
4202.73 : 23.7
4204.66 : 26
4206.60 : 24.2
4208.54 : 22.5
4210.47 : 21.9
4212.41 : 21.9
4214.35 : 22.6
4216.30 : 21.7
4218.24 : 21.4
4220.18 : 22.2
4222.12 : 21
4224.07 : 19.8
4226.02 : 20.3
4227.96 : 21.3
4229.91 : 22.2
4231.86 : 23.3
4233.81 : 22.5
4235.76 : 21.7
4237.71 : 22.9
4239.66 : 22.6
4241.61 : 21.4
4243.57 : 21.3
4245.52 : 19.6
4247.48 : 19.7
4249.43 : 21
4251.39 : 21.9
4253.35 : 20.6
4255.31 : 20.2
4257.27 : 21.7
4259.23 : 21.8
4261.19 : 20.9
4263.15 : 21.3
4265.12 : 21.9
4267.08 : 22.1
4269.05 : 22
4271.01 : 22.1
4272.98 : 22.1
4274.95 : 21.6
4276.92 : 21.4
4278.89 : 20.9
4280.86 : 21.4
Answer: 3.74 A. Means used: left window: 21.1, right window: 19.8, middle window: 18.5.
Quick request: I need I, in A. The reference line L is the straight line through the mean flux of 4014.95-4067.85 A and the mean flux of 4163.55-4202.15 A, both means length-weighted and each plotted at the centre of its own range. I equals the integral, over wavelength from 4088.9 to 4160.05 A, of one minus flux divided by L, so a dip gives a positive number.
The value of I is 7.17 A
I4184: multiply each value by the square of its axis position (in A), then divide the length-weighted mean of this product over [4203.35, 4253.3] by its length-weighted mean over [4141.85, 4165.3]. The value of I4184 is 1.1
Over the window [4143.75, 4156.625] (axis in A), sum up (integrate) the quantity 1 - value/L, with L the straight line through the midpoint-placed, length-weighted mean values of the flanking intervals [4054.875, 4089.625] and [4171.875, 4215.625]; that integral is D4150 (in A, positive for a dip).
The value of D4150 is 1.3 A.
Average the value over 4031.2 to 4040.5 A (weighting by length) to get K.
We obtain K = 23.2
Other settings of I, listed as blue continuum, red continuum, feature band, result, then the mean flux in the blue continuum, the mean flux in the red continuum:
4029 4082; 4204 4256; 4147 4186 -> 2.84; 21.6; 21.7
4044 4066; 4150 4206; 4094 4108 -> 3.16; 21.5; 20.7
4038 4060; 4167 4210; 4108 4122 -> 1.10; 21.6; 21.1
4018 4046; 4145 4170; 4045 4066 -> 0.73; 22.8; 20.1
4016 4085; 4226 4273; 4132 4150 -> 1.23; 21.7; 21.6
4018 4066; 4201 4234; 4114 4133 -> 1.87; 22.3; 22.2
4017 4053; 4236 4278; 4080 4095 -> 1.87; 22.6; 21.4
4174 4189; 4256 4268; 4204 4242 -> -1.98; 20.5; 21.6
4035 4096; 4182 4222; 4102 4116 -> 1.77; 20.7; 21.7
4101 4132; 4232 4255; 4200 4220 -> -1.75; 19.4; 21.4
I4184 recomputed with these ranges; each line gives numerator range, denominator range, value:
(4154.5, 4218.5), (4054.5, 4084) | 1.08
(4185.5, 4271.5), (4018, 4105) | 1.13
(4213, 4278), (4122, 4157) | 1.14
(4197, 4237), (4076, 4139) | 1.21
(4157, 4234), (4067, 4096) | 1.14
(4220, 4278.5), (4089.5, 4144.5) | 1.20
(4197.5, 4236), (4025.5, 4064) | 1.08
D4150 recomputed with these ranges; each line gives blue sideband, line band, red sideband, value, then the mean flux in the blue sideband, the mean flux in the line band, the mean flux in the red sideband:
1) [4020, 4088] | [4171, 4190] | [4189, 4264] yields 1.1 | 21.7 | 20.4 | 21.6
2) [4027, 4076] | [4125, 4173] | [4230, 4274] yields 3.4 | 21.8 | 20.2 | 21.6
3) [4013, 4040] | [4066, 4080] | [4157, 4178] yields 1.1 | 23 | 20.4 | 20.5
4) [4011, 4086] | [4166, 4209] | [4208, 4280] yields 1.1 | 21.8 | 21.1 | 21.5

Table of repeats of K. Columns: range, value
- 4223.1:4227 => 20.1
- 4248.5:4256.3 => 20.9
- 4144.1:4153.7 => 19.8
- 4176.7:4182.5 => 21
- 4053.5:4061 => 21.5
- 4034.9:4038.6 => 22.1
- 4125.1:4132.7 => 20.5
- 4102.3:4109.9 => 17.7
